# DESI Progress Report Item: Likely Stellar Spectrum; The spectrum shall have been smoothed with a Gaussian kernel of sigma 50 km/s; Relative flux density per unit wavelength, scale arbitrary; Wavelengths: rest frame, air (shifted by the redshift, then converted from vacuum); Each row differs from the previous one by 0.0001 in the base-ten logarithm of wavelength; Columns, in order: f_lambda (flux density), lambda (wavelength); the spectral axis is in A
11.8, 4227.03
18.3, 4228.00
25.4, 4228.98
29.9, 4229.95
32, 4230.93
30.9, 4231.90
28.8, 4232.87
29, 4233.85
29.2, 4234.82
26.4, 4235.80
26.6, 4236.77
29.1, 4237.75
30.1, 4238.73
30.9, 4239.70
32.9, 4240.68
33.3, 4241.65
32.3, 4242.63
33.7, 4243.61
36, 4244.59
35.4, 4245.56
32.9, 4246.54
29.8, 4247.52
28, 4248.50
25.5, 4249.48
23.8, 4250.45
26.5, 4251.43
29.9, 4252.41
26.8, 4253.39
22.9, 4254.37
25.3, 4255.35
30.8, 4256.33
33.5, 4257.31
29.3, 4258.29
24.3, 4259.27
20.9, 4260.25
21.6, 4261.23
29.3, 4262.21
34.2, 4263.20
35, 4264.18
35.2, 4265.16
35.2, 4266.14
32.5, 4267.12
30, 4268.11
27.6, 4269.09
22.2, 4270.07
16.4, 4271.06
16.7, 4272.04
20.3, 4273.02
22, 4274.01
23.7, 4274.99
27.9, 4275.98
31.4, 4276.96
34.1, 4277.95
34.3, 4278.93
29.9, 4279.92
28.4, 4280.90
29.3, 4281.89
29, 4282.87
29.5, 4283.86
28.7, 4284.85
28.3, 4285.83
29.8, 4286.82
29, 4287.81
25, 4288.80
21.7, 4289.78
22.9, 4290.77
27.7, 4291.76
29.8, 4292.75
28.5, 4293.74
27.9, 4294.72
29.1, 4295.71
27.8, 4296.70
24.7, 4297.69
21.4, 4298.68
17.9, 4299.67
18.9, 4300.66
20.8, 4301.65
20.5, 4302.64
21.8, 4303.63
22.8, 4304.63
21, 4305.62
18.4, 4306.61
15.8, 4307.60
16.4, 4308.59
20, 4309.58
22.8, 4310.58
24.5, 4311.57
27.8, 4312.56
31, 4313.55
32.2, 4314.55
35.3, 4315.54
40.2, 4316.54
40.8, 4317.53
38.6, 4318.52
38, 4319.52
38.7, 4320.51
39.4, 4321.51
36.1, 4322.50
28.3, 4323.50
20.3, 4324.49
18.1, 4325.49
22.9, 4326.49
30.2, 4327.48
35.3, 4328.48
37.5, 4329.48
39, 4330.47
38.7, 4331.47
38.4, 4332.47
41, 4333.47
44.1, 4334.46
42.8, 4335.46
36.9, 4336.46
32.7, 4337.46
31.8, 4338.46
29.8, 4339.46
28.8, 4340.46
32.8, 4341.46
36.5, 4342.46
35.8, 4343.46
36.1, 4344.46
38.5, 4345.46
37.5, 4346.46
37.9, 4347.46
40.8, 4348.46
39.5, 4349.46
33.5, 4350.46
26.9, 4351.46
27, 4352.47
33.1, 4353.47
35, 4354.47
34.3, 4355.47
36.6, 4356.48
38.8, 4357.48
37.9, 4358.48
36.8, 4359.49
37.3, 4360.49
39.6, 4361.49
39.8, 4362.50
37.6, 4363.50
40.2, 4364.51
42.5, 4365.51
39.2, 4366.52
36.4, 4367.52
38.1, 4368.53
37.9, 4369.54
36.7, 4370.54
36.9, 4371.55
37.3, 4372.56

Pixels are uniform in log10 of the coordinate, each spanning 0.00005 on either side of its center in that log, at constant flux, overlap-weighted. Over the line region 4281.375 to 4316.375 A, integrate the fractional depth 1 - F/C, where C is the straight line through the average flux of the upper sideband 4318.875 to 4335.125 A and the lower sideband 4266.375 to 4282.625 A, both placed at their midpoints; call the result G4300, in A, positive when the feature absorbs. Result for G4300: 5.72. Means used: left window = 26.8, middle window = 25.2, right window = 34.2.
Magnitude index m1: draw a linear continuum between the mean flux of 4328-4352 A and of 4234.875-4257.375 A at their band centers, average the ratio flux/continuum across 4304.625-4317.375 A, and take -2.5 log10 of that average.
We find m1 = 0.311 mag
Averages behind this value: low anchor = 29.6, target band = 25.8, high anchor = 36.3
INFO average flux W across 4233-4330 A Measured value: 28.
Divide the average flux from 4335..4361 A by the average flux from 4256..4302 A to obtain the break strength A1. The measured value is 1.3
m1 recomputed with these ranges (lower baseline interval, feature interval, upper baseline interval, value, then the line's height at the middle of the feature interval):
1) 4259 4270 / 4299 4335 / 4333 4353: 0.153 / 33.5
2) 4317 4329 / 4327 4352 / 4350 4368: -0.063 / 34.1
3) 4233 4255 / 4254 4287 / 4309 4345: 0.105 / 30.8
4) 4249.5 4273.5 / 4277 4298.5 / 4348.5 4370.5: 0.048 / 29.6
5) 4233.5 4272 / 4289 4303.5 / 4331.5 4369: 0.313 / 32.3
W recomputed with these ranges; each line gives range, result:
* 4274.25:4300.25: 27.5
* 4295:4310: 21.3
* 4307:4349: 33.1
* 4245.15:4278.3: 27.6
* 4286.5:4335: 28.6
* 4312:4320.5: 35.6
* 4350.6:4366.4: 36.2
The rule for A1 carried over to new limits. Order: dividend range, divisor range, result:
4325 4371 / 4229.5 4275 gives 1.26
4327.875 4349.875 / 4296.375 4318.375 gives 1.48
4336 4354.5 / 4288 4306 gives 1.43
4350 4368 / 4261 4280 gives 1.29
